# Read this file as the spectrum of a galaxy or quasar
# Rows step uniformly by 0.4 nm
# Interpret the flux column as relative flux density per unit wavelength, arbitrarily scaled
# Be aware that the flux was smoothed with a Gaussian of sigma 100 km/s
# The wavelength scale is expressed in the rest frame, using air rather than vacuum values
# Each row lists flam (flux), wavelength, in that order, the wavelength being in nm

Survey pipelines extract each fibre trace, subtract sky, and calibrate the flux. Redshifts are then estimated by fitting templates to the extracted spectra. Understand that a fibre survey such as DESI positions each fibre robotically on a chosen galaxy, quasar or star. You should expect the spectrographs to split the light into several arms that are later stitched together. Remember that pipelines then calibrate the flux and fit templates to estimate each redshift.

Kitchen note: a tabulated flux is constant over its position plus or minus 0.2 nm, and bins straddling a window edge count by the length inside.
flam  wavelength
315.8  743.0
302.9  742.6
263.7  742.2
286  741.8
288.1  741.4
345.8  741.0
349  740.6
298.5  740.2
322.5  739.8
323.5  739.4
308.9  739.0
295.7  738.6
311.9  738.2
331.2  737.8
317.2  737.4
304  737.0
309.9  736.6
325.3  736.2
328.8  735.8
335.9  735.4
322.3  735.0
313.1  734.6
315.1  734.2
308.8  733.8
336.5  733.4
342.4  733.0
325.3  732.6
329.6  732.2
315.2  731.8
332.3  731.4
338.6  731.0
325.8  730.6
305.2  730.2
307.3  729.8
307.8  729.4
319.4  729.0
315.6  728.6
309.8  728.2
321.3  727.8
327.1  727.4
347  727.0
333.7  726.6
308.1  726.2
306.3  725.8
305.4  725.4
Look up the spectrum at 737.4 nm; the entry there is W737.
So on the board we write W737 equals 317.2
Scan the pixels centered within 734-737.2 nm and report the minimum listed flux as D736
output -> 304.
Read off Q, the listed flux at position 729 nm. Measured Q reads 319.4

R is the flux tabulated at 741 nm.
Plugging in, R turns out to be 345.8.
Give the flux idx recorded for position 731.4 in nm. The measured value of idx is 332.3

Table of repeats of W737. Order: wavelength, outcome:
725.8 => 306.3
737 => 304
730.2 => 305.2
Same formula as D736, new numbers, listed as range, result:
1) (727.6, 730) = 307.3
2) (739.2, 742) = 286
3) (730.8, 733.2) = 315.2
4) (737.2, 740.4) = 295.7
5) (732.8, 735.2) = 308.8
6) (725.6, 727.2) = 306.3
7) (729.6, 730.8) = 305.2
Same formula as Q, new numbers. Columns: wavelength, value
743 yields 315.8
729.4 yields 307.8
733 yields 342.4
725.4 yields 305.4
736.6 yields 309.9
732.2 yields 329.6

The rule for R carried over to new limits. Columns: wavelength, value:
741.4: 288.1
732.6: 325.3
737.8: 331.2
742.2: 263.7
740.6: 349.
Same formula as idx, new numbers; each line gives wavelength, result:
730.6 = 325.8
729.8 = 307.3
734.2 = 315.1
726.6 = 333.7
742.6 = 302.9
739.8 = 322.5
